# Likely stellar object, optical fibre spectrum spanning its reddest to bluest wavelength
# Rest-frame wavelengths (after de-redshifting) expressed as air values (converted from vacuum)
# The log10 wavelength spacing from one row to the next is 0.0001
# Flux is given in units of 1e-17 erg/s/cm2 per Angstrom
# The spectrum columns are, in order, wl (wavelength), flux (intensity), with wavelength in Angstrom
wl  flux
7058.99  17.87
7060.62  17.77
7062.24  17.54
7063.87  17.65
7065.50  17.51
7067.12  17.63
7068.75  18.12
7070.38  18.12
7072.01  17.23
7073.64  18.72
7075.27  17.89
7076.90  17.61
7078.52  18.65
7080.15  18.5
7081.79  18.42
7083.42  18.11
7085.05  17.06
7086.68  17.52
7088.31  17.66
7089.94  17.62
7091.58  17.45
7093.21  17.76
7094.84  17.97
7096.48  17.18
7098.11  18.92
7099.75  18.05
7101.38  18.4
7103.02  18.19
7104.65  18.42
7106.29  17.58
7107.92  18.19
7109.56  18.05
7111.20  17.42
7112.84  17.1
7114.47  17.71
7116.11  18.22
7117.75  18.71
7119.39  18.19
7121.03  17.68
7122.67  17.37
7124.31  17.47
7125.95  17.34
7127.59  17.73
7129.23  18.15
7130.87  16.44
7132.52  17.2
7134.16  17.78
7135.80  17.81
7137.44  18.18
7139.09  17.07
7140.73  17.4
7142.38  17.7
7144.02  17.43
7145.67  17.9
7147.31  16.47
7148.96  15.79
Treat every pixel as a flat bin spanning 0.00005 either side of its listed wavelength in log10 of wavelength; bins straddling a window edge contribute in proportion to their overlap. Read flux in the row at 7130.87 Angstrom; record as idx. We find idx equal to 16.44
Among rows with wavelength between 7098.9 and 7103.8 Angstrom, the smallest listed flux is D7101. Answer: 18.05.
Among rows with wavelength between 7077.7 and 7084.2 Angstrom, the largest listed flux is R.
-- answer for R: 18.65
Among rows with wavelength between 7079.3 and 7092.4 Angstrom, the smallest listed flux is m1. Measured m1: 17.06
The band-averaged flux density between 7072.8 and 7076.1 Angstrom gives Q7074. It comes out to 18.3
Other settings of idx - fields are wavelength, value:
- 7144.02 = 17.43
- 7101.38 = 18.4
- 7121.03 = 17.68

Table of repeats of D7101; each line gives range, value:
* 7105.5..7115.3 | 17.1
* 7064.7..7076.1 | 17.23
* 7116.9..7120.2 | 18.19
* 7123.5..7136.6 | 16.44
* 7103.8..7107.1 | 17.58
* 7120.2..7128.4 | 17.34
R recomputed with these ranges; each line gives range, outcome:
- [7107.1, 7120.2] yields 18.71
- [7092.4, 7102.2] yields 18.92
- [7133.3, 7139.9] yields 18.18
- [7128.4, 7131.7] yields 18.15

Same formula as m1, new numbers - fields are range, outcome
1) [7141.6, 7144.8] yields 17.43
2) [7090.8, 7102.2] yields 17.18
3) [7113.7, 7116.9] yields 17.71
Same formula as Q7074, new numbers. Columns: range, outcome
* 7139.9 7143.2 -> 17.6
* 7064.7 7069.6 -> 17.8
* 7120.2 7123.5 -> 17.5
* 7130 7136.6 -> 17.3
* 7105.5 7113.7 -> 17.7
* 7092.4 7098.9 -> 18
